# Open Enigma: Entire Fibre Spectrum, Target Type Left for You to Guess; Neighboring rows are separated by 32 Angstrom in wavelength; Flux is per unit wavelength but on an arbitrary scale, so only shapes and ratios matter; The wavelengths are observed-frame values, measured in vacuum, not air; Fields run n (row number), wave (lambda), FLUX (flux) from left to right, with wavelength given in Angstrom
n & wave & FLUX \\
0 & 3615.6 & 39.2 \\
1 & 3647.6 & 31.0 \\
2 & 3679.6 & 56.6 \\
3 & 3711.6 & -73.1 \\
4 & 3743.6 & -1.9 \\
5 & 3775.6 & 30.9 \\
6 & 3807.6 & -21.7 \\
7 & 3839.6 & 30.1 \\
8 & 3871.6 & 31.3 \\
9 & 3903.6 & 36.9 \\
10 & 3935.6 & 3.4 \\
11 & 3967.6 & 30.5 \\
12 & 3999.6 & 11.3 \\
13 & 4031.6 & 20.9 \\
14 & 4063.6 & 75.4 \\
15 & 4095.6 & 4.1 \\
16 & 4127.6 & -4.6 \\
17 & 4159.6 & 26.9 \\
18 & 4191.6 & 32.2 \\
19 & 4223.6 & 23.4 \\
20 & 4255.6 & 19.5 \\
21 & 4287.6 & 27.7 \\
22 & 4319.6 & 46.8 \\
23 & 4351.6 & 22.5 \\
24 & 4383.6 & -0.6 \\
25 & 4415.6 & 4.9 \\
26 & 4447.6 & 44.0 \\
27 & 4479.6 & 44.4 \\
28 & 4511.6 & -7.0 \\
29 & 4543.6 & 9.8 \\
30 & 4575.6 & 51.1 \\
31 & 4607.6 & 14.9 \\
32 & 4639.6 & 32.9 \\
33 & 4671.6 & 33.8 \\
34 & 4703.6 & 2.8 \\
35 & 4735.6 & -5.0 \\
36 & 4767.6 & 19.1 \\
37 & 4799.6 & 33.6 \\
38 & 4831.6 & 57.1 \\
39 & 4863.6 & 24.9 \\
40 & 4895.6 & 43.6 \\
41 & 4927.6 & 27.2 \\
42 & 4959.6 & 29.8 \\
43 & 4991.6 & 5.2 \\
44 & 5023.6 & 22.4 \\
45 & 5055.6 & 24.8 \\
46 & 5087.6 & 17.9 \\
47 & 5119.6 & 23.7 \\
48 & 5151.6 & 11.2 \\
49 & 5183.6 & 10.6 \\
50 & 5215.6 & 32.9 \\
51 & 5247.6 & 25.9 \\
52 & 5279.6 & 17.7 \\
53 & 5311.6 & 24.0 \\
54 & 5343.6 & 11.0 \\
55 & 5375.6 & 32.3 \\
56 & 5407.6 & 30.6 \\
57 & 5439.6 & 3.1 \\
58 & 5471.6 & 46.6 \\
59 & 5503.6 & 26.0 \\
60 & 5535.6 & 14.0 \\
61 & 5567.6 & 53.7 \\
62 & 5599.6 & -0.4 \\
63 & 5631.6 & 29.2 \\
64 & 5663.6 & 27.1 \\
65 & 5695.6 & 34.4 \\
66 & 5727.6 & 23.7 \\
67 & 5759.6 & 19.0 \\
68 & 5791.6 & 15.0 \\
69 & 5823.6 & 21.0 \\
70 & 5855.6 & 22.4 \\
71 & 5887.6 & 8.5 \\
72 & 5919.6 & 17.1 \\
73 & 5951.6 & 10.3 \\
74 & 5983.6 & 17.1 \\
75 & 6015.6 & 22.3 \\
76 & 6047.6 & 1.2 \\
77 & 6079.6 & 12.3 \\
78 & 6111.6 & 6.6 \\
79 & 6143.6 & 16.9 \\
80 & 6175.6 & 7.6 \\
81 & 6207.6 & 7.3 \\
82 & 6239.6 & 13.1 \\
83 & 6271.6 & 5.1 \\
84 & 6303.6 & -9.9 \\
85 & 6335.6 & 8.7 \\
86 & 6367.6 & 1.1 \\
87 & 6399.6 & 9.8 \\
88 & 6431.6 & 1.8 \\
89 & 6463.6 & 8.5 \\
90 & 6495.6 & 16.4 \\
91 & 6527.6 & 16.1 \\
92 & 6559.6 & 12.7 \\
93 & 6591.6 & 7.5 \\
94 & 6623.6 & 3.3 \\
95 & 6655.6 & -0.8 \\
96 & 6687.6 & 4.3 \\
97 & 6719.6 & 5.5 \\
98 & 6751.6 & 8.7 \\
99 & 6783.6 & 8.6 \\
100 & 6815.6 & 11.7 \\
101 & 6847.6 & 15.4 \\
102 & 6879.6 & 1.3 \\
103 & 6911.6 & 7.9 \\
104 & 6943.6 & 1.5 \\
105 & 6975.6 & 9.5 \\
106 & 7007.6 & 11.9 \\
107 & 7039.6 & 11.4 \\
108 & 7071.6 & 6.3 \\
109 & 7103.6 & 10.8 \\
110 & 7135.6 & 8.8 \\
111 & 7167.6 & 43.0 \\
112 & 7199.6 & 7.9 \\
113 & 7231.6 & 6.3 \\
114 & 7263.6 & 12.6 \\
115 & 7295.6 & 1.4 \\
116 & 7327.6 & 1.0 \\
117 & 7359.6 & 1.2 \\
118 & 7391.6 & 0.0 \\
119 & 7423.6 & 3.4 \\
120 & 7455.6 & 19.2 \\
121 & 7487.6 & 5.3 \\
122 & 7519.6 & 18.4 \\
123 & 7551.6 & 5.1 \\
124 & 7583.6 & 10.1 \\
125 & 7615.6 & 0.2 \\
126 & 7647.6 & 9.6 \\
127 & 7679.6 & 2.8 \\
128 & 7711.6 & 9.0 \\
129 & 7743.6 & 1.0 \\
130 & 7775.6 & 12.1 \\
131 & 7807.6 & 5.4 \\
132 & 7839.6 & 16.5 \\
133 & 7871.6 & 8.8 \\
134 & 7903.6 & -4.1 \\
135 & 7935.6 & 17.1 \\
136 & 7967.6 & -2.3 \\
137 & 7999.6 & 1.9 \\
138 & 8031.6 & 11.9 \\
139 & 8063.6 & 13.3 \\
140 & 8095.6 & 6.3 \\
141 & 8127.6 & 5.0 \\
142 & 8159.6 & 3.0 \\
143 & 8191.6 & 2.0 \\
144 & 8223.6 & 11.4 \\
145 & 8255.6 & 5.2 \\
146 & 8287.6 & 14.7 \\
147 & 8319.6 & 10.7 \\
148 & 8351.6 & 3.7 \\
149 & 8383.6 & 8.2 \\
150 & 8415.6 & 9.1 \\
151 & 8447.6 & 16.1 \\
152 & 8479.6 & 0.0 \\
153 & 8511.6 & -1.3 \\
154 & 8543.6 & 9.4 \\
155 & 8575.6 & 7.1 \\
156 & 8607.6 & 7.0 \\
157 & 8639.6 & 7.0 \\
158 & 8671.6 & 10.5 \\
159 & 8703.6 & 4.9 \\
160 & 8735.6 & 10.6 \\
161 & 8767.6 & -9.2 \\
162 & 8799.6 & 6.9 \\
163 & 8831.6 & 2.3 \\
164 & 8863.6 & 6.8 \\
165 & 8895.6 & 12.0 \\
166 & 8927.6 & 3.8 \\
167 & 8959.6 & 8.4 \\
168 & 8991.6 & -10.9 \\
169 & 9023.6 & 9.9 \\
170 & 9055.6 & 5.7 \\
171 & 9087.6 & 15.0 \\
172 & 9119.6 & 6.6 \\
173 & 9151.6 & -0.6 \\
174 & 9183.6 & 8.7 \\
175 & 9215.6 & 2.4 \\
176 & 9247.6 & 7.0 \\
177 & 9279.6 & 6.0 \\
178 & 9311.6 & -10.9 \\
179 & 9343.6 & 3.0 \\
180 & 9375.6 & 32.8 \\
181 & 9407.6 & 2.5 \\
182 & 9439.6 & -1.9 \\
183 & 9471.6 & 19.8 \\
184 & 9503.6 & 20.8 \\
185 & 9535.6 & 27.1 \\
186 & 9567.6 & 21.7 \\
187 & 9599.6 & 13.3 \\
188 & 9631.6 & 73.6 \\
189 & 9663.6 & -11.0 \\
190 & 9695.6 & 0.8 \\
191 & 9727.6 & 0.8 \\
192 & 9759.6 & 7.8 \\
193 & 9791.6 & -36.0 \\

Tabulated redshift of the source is 0.925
